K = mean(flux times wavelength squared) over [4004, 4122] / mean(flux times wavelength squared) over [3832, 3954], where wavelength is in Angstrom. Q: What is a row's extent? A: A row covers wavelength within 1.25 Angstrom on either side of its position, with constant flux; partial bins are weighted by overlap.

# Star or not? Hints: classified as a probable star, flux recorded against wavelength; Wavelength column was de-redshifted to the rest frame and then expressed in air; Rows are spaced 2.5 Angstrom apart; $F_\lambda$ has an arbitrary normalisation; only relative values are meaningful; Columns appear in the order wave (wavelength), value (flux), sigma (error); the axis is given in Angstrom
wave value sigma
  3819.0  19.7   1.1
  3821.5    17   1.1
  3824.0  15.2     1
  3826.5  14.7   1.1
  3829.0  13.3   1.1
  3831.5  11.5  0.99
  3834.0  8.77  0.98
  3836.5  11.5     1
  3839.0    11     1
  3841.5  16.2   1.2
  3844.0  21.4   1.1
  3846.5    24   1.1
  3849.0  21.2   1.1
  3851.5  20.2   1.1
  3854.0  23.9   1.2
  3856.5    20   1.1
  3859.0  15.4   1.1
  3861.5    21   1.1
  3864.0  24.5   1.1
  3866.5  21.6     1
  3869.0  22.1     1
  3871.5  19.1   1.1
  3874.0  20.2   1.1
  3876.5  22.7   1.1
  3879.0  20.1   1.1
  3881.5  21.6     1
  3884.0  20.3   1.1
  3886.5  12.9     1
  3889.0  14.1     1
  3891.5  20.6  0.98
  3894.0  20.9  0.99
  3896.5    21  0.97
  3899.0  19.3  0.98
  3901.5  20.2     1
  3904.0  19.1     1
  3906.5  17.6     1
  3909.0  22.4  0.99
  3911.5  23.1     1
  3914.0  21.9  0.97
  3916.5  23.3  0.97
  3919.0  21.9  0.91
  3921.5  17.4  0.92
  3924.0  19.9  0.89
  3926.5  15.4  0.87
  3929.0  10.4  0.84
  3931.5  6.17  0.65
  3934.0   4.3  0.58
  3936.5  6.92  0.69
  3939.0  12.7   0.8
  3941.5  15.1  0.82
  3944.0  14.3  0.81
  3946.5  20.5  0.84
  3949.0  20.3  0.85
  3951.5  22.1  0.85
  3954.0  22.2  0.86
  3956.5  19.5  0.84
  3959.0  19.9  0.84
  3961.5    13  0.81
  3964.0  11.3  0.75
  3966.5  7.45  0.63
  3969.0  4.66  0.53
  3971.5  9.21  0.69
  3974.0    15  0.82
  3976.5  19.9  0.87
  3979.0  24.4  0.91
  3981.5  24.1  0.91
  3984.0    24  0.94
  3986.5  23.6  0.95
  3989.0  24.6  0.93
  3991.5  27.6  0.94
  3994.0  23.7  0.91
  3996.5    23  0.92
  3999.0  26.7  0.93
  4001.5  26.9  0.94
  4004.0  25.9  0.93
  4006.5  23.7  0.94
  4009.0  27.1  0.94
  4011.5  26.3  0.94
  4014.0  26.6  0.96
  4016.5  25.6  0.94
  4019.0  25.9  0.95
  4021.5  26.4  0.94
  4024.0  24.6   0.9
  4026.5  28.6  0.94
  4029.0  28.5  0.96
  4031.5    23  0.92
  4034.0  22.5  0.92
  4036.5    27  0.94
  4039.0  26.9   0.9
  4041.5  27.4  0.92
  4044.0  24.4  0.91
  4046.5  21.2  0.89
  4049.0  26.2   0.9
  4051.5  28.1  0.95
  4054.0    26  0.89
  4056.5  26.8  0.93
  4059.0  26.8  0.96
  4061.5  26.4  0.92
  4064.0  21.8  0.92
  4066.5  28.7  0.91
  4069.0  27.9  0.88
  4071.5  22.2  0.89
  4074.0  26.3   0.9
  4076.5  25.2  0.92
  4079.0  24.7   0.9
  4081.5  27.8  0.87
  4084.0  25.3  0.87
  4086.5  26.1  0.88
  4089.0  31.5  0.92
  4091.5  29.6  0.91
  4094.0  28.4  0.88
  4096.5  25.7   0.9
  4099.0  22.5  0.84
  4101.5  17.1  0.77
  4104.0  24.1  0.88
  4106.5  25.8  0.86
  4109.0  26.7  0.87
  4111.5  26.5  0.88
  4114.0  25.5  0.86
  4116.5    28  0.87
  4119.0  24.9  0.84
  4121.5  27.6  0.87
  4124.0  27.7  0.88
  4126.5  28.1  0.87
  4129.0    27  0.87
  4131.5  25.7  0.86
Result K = 1.55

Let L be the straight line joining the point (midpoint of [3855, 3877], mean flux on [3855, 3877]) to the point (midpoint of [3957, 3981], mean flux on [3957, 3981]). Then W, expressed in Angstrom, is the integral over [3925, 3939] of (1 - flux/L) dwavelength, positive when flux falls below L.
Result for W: 6.3 Angstrom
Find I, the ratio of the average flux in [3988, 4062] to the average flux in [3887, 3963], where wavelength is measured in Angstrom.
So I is 1.48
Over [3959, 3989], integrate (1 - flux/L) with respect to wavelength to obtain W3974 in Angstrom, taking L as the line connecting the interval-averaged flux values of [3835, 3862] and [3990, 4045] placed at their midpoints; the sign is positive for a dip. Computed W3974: 9.3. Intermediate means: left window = 18.6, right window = 25.8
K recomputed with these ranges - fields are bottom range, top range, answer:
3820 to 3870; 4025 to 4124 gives 1.64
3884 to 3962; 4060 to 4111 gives 1.60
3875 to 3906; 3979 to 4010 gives 1.36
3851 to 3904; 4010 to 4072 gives 1.40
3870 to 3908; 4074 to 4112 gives 1.48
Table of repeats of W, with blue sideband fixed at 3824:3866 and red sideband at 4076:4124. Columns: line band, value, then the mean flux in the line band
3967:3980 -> 4.6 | 14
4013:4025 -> -1.3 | 25.8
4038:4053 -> -0.9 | 25.7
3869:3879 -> -1.3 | 20.8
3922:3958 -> 9.8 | 15.1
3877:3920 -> -1.8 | 20.1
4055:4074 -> -0.8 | 25.8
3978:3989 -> -1.0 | 24.1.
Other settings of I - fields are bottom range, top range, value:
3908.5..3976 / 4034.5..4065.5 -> 1.65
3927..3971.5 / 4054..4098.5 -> 1.96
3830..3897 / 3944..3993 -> 0.99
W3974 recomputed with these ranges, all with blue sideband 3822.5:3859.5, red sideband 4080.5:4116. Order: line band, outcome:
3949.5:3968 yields 3.8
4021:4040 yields -2.0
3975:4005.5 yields -3.4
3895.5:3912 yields -1.2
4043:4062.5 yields -1.2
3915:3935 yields 4.6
